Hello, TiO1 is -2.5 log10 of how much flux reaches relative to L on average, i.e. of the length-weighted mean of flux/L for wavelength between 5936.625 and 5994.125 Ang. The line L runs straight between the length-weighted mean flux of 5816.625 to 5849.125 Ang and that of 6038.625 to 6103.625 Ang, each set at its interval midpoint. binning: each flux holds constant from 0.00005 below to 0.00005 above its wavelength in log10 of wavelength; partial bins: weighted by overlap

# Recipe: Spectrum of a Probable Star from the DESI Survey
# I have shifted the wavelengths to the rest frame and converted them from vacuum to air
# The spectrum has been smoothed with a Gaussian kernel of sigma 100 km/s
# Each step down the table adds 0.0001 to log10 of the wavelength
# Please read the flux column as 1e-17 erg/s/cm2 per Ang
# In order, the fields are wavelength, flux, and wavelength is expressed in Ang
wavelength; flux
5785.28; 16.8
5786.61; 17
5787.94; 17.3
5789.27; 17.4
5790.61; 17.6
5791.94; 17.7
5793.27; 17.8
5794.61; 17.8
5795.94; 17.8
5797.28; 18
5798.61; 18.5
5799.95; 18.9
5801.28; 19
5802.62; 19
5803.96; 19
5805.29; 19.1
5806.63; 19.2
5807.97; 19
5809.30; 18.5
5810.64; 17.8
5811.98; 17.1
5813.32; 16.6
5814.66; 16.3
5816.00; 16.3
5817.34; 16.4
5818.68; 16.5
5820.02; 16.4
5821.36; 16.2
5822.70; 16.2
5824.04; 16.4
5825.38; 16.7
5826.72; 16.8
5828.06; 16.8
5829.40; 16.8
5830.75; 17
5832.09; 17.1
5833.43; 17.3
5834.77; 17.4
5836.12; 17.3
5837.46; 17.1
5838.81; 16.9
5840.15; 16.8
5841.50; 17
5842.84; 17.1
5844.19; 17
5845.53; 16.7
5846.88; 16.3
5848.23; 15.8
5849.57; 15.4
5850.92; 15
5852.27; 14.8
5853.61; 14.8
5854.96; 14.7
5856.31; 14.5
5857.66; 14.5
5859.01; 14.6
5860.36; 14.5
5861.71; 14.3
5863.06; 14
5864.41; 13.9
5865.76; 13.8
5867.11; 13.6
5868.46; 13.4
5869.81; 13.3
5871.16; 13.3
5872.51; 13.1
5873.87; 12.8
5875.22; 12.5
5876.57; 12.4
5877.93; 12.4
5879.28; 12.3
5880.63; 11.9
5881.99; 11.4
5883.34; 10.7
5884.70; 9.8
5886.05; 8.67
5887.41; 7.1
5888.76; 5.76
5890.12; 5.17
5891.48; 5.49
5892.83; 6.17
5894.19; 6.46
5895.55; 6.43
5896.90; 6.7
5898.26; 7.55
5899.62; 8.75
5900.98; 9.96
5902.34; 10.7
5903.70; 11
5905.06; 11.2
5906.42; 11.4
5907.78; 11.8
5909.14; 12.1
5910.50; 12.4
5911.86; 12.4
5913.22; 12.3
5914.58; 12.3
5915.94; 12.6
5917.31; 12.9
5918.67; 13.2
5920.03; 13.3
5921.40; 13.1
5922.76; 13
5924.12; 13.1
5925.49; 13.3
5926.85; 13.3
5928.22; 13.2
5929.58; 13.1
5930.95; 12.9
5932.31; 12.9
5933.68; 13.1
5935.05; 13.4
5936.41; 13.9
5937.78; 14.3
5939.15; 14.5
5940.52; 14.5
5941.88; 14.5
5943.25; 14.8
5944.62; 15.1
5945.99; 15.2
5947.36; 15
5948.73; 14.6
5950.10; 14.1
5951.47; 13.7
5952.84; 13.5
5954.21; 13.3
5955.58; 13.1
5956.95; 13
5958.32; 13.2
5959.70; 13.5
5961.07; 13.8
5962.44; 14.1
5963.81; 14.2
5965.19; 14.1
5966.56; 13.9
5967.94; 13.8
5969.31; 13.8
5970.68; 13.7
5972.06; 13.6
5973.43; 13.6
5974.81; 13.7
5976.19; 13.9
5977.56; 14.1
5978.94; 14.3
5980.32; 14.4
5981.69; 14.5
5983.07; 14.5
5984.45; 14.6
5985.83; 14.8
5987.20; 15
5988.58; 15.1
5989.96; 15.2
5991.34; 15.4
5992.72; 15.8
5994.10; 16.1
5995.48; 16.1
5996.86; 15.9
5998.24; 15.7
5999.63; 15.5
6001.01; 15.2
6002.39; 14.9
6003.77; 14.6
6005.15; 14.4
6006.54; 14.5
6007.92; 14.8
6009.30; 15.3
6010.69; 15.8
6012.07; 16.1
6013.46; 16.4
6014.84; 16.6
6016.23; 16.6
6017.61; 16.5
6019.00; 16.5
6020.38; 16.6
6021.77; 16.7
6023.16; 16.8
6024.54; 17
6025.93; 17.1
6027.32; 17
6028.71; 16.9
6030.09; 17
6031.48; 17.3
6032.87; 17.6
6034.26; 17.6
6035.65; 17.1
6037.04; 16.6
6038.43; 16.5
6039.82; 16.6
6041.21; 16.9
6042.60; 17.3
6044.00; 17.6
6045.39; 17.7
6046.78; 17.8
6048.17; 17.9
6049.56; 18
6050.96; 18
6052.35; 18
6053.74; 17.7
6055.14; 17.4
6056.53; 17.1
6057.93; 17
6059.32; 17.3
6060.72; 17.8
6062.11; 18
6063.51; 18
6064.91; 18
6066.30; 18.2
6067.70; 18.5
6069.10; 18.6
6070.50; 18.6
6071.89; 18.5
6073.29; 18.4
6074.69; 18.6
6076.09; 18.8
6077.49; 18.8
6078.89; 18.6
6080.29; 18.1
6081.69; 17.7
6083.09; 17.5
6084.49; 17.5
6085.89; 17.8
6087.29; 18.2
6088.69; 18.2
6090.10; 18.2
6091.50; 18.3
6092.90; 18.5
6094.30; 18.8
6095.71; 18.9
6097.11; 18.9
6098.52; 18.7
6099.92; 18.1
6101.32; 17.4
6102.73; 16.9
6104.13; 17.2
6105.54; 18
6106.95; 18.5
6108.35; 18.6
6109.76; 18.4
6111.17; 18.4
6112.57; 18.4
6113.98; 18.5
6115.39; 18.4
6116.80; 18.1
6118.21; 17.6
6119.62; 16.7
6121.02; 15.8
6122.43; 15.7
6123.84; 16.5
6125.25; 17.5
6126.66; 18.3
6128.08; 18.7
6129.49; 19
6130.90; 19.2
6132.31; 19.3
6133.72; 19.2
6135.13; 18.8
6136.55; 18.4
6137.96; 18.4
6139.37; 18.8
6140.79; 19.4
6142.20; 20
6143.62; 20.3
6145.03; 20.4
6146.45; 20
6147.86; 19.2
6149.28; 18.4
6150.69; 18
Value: 0.22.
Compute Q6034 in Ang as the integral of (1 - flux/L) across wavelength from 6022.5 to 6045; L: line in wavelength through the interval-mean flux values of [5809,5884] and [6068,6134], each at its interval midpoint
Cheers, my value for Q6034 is 0.41 Ang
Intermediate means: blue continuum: 15.3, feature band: 17.1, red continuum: 18.1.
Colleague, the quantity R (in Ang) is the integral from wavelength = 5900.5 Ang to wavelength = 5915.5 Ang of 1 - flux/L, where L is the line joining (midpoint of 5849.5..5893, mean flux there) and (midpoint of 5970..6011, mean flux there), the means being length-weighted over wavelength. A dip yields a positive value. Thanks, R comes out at 1.5 Ang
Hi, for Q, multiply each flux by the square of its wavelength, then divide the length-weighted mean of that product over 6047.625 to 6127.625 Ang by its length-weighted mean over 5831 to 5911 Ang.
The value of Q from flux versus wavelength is 1.5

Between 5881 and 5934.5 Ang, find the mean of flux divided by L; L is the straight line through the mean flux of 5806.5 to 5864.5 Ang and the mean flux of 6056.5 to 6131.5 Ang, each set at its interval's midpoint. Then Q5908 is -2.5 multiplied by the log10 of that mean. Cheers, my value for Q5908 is 0.49 mag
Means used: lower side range 16.3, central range 10.7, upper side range 18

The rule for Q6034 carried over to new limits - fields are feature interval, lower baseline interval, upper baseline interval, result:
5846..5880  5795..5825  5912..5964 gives 4.2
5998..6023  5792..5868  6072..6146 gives 2.8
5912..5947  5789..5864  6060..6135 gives 7.7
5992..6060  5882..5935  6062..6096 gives -2.9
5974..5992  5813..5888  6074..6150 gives 2.2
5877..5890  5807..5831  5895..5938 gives 3.6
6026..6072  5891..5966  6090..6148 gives -3.9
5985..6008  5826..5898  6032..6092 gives 1.5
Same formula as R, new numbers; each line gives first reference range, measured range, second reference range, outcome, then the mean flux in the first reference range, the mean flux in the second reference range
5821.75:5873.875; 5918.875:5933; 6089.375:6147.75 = 2.8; 15.5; 18.4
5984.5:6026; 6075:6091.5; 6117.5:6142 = -0.9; 15.7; 18.1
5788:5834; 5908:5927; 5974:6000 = 3.8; 17.5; 15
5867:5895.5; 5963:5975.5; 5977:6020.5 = 0.2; 10.2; 15.4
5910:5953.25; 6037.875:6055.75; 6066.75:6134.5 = -0.9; 13.6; 18.1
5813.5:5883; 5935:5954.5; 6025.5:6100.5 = 2.4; 15.2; 17.9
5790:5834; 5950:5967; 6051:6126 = 3.9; 17.5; 18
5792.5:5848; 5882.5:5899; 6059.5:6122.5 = 9.7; 17.3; 18.1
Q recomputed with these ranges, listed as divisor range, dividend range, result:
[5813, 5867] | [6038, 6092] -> 1.21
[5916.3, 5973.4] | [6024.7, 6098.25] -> 1.35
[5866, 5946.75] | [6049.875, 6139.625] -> 1.65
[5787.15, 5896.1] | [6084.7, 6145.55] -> 1.35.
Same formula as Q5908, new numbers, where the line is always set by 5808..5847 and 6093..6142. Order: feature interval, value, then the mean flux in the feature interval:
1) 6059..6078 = -0.02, 18.3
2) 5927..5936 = 0.30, 13.1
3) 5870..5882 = 0.34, 12.5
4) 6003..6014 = 0.16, 15.2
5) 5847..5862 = 0.15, 14.9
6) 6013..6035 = 0.05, 16.9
